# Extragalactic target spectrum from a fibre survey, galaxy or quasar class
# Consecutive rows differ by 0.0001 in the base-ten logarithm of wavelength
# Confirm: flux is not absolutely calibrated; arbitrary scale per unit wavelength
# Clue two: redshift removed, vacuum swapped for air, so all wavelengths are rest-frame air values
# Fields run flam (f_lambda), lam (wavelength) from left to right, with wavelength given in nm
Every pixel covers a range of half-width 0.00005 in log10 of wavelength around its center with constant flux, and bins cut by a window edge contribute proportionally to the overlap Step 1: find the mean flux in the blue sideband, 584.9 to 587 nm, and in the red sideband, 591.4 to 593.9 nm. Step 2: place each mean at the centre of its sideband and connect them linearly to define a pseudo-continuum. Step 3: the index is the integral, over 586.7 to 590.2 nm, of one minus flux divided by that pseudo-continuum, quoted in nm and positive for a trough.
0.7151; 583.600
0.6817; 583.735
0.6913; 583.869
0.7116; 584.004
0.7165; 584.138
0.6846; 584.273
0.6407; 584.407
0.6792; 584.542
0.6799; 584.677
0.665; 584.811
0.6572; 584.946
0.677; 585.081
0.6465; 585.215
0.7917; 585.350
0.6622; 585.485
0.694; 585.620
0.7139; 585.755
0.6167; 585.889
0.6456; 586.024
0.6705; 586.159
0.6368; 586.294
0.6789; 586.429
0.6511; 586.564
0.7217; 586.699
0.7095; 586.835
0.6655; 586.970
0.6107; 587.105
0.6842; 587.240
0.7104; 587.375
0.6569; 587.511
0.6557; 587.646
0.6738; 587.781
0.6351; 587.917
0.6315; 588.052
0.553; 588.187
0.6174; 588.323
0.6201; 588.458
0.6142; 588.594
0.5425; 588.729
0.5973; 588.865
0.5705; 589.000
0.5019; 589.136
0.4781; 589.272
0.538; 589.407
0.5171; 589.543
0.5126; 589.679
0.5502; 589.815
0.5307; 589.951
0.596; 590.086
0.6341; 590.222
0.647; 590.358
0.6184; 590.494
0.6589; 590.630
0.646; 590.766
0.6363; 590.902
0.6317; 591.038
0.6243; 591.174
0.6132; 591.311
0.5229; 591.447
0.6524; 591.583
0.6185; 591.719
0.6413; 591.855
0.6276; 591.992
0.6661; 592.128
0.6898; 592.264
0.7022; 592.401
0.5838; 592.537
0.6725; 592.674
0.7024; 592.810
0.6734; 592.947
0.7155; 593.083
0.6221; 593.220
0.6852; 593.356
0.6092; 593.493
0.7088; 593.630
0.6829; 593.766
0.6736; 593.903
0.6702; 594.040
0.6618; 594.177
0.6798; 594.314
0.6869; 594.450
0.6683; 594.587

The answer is 0.357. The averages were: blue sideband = 0.678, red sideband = 0.656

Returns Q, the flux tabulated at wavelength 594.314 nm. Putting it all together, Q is 0.6798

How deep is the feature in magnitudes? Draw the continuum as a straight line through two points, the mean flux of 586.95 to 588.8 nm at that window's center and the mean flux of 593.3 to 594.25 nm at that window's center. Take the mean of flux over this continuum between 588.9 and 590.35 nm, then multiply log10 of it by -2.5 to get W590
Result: 0.17 mag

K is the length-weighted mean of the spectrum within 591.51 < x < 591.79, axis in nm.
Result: 0.635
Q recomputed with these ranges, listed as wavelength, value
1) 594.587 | 0.6683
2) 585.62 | 0.694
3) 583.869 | 0.6913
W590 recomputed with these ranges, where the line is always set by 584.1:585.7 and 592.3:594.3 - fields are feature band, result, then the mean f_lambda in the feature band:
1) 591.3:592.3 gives 0.072 mag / 0.628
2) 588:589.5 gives 0.189 mag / 0.568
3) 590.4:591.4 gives 0.071 mag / 0.63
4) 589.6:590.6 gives 0.152 mag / 0.586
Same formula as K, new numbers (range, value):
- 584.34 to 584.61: 0.659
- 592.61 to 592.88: 0.688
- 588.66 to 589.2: 0.554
